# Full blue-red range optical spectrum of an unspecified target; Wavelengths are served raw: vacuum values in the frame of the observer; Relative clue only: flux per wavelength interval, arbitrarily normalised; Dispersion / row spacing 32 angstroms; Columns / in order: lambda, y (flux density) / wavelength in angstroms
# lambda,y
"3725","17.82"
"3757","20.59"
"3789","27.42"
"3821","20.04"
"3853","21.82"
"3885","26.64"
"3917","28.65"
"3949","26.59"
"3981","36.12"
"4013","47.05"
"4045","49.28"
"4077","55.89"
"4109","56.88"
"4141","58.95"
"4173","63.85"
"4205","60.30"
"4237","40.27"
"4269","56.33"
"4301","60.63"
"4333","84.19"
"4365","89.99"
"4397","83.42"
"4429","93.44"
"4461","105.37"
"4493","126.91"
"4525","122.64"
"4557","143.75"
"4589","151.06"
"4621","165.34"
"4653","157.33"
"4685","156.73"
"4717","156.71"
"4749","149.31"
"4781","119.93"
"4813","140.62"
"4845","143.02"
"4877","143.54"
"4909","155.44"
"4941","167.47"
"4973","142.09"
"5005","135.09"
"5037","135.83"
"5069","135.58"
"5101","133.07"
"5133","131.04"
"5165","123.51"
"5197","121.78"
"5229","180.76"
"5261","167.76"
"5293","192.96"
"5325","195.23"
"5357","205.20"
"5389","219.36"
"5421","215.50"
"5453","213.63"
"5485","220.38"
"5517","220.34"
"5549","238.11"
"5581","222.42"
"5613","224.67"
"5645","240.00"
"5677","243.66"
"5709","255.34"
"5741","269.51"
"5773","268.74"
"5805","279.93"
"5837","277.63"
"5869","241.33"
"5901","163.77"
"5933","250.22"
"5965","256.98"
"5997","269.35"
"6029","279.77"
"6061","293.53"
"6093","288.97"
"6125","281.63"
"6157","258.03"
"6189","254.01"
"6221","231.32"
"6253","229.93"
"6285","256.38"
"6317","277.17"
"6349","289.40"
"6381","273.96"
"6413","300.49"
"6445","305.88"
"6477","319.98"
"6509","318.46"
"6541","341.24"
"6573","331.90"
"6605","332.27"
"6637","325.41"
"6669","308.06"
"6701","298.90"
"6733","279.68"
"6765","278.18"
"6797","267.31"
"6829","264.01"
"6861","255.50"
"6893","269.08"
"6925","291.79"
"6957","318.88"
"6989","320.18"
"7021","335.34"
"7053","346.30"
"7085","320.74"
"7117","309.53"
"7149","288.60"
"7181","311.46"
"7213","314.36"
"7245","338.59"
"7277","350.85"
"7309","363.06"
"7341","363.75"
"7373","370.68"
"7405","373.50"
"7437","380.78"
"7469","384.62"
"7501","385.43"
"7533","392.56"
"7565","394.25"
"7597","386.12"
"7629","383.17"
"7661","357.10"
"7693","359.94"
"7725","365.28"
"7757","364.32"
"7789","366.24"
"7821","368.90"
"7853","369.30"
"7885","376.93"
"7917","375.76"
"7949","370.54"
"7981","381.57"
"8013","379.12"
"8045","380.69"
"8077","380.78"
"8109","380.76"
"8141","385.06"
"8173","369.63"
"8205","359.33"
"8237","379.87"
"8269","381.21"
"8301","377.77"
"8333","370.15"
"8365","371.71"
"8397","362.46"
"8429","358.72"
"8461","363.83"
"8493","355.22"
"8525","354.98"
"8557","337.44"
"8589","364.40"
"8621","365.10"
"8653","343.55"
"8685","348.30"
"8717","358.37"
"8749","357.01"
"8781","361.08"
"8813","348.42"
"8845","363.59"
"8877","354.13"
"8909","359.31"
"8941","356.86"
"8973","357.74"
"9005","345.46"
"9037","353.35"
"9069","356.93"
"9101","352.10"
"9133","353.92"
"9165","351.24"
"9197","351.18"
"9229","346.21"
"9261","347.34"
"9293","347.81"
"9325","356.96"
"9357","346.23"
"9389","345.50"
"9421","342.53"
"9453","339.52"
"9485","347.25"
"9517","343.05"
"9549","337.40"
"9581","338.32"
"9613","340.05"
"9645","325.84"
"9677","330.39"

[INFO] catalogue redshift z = 0.000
